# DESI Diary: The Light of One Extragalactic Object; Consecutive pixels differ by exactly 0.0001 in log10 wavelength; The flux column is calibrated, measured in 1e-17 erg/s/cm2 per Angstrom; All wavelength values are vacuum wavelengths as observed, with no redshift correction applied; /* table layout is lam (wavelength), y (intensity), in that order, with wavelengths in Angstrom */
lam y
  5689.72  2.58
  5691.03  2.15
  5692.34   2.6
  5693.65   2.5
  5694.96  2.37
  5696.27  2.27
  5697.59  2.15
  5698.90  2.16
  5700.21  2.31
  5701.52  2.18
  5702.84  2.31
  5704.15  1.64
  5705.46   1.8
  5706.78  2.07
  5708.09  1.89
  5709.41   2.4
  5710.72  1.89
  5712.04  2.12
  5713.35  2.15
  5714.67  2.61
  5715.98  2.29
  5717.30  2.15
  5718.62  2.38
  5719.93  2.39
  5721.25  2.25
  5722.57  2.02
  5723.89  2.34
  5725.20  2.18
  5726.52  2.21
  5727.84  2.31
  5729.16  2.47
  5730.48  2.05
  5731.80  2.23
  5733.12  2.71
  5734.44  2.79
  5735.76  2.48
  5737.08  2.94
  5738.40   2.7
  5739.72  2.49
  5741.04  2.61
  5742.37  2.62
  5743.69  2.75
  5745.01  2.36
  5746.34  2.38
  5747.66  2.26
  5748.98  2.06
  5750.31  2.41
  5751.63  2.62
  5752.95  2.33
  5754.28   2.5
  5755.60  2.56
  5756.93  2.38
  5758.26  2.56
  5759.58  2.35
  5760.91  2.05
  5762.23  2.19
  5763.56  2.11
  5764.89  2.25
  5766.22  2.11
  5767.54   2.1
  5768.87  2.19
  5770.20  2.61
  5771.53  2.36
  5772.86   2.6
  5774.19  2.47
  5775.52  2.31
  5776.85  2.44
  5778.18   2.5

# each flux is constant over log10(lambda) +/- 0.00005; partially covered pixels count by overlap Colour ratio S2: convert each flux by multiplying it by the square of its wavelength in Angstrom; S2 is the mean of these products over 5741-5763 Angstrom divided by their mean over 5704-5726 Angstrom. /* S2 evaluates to 1.13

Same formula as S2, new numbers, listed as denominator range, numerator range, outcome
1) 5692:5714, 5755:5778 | 1.11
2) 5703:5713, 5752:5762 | 1.22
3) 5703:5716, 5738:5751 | 1.19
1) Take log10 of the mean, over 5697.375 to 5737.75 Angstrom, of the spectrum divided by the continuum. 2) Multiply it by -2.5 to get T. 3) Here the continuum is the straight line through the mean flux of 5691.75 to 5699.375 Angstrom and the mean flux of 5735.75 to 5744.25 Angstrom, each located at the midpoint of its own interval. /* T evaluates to 0.11 mag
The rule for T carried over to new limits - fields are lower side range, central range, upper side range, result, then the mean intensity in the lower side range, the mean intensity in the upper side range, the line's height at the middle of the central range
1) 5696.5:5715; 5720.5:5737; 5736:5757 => -0.01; 2.11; 2.5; 2.33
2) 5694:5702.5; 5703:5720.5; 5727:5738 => 0.10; 2.25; 2.5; 2.35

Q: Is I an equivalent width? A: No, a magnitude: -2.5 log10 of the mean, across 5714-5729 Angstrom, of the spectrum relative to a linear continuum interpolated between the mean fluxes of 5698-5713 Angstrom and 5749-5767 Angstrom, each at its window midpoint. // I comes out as -0.068 mag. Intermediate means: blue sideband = 2.07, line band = 2.29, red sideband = 2.33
